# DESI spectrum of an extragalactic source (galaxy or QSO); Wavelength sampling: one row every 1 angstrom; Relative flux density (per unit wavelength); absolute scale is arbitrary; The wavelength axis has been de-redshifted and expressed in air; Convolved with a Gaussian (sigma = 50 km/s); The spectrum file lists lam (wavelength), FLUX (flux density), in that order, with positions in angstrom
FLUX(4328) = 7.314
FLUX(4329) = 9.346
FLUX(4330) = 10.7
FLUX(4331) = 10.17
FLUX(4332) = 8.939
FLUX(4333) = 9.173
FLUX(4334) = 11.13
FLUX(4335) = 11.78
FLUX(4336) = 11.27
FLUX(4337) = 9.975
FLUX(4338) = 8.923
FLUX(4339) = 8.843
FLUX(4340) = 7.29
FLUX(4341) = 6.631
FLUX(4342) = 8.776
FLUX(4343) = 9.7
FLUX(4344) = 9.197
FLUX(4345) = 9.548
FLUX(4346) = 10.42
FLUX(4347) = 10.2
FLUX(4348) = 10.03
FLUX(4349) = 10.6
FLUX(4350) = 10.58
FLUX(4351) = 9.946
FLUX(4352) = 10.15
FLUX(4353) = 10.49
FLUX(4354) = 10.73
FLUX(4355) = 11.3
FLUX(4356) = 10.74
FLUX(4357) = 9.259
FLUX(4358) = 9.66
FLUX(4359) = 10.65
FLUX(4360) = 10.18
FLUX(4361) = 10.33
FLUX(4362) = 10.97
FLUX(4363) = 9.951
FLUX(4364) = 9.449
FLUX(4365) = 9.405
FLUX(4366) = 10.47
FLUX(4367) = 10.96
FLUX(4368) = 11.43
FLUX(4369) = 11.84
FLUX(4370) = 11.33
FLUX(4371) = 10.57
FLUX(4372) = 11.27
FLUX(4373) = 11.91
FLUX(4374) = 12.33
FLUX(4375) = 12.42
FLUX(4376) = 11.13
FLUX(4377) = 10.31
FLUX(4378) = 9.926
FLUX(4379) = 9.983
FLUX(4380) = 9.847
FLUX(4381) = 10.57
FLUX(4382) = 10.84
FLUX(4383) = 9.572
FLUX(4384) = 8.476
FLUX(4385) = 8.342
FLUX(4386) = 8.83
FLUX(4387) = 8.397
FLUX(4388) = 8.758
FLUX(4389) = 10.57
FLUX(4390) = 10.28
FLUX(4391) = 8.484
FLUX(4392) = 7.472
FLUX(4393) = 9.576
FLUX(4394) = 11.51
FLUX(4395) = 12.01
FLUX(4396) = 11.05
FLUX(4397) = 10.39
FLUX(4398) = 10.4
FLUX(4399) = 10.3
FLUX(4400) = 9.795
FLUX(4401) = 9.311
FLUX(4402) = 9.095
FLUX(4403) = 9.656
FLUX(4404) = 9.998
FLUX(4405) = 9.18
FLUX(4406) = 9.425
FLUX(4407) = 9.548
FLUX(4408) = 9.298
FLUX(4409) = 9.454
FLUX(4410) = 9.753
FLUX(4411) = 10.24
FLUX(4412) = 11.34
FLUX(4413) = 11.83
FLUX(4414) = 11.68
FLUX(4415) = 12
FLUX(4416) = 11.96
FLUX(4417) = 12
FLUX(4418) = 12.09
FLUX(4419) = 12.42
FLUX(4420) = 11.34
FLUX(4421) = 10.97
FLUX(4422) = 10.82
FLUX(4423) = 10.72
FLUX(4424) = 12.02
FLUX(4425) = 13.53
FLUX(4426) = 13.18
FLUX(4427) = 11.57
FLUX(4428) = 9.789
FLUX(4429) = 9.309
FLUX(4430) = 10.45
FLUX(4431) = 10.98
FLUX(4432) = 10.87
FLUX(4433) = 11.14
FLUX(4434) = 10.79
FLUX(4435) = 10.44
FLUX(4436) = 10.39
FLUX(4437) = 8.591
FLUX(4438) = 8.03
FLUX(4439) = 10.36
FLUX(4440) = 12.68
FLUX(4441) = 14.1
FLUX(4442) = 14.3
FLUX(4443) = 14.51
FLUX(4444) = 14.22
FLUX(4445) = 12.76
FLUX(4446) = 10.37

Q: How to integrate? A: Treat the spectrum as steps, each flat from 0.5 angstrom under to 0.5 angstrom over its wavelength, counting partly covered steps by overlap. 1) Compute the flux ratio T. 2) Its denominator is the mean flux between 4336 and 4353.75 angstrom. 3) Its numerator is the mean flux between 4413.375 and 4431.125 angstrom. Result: 1.20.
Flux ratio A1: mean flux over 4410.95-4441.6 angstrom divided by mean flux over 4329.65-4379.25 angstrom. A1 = 1.10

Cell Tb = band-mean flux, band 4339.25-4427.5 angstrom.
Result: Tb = 10.4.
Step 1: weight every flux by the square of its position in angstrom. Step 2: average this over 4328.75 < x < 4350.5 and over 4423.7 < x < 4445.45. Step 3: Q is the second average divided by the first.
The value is 1.24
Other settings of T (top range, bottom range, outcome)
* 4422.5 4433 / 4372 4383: 1.03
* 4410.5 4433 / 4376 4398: 1.16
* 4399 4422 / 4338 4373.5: 1.04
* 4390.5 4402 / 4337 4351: 1.07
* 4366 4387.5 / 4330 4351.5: 1.08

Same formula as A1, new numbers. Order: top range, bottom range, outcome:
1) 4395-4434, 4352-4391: 1.04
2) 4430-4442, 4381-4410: 1.13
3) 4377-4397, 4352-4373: 0.92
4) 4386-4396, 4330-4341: 1.01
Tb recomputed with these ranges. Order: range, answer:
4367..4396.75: 10.3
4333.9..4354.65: 9.8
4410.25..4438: 11.1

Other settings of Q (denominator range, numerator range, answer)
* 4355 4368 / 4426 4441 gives 1.07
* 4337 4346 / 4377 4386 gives 1.12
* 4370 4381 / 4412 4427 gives 1.10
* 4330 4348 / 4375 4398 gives 1.06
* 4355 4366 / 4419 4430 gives 1.15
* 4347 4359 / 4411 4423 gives 1.15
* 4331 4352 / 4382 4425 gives 1.10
